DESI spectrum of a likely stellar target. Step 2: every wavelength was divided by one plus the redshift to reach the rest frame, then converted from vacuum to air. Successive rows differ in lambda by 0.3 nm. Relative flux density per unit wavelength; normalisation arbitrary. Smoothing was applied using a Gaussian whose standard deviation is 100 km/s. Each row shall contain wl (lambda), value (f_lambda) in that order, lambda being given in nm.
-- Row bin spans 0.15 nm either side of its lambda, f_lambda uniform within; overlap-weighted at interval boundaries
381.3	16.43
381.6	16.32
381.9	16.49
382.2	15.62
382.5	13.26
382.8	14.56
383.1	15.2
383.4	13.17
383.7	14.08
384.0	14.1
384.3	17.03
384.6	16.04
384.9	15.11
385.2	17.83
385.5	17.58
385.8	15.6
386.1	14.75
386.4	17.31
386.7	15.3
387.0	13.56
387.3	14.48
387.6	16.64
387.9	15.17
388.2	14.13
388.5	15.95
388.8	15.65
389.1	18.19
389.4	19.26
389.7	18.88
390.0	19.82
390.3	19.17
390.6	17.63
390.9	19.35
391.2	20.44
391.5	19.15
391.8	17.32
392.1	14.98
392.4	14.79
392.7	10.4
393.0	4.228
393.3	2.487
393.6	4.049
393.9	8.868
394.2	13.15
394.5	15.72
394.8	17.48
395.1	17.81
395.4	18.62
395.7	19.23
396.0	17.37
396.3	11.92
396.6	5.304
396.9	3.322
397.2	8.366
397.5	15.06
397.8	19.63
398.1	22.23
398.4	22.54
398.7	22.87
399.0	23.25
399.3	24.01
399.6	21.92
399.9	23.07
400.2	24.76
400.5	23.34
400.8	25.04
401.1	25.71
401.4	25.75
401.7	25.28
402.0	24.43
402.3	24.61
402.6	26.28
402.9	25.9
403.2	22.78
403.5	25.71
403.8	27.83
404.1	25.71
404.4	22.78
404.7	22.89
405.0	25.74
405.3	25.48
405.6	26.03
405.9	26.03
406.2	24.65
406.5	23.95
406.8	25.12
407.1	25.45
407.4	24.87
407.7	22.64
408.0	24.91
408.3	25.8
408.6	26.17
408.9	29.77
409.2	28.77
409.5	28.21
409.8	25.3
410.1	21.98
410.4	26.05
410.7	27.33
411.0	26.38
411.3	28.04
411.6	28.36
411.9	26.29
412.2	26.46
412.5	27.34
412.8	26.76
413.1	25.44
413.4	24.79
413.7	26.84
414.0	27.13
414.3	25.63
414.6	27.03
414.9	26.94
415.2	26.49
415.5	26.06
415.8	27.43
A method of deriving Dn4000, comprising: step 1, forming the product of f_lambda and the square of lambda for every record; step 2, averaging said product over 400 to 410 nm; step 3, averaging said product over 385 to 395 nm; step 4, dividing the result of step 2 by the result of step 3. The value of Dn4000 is 1.81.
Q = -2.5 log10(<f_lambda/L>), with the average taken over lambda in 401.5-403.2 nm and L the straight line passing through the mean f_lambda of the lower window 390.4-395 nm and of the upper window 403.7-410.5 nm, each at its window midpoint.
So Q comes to -0.17 mag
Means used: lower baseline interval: 13.4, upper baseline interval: 25.5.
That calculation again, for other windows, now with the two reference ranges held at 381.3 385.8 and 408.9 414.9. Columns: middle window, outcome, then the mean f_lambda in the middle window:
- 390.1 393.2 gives 0.19 mag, 15.6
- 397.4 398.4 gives 0.08 mag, 19.7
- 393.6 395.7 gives 0.33 mag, 14.8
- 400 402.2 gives -0.11 mag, 24.9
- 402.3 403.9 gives -0.11 mag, 25.5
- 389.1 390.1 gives -0.07 mag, 19.1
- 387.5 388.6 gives 0.12 mag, 15.4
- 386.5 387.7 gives 0.13 mag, 15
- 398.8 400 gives -0.07 mag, 23.1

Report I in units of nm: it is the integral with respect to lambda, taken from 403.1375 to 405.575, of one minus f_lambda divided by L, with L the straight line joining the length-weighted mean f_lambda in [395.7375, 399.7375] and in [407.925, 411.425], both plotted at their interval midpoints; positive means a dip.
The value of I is -0.31 nm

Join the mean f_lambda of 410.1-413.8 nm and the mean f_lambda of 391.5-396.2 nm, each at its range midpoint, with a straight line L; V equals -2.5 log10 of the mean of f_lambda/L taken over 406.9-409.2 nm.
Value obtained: -0.10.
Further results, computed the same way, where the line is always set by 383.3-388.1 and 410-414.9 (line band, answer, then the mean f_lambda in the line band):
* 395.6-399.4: 0.24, 16.4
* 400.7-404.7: -0.12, 25.1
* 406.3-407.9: -0.01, 24.4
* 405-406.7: -0.07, 25.3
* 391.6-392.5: 0.14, 15.9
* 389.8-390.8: -0.09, 18.9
